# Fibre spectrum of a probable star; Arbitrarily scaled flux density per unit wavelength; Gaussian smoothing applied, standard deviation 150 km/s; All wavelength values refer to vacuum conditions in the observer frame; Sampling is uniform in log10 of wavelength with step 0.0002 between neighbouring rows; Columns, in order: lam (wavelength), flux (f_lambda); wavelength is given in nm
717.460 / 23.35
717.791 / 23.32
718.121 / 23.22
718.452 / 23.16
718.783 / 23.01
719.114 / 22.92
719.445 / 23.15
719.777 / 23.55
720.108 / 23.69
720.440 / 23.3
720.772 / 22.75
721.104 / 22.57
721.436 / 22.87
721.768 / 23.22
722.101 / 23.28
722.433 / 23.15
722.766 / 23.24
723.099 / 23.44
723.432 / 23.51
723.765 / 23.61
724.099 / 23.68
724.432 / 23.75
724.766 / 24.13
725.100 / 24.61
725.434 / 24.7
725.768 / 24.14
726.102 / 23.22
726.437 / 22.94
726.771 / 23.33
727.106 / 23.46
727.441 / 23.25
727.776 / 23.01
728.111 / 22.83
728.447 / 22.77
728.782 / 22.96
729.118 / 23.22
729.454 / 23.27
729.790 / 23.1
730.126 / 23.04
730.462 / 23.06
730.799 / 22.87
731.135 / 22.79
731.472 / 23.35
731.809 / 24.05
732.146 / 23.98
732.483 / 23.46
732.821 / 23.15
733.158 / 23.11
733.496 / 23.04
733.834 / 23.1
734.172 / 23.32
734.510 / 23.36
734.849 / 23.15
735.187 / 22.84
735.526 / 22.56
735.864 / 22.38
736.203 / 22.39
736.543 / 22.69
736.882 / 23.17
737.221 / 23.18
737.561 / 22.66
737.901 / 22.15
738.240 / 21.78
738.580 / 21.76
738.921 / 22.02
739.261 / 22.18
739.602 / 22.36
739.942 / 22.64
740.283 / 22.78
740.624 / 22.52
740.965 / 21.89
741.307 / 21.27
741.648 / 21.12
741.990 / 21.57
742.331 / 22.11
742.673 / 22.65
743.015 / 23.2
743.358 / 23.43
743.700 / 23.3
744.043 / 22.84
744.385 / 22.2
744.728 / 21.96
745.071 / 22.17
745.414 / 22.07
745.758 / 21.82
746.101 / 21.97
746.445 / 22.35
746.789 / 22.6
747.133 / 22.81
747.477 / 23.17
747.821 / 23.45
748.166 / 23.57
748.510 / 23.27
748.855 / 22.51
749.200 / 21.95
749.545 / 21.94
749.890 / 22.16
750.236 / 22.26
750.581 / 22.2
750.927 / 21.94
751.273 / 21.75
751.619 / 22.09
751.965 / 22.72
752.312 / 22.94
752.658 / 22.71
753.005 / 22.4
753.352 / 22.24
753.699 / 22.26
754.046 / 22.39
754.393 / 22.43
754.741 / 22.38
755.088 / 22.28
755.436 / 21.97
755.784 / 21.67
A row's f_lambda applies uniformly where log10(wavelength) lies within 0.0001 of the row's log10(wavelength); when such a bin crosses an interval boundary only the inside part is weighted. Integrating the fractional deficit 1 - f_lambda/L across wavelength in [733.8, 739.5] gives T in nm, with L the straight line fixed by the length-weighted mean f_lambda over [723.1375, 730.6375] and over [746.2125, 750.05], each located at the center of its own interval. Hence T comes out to 0.12 nm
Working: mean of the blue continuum 23.4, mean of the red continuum 22.7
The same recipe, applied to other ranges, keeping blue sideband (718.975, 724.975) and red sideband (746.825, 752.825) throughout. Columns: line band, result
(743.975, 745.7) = 0.04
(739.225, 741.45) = 0.06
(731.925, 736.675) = -0.01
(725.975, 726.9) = 0.00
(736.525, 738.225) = 0.02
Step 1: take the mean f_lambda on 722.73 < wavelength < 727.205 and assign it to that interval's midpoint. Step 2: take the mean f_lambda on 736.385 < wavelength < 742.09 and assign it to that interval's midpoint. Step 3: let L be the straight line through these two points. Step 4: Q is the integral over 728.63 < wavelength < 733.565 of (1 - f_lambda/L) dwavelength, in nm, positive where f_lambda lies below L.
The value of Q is -0.03 nm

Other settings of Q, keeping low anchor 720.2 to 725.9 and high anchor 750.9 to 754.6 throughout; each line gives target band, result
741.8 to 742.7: 0.03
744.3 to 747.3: 0.06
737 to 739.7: 0.08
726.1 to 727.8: 0.01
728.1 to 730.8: 0.03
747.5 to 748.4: -0.04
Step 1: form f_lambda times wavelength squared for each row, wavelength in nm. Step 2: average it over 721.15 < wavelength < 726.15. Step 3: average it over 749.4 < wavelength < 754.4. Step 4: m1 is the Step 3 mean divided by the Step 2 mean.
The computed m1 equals 1.0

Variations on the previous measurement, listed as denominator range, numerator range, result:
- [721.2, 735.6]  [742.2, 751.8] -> 1.01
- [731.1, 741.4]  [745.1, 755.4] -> 1.02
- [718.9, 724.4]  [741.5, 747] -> 1.02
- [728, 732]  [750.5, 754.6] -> 1.03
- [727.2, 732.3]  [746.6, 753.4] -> 1.03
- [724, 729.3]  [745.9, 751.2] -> 1.02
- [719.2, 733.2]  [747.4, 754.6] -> 1.03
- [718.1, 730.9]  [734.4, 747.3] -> 1.01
